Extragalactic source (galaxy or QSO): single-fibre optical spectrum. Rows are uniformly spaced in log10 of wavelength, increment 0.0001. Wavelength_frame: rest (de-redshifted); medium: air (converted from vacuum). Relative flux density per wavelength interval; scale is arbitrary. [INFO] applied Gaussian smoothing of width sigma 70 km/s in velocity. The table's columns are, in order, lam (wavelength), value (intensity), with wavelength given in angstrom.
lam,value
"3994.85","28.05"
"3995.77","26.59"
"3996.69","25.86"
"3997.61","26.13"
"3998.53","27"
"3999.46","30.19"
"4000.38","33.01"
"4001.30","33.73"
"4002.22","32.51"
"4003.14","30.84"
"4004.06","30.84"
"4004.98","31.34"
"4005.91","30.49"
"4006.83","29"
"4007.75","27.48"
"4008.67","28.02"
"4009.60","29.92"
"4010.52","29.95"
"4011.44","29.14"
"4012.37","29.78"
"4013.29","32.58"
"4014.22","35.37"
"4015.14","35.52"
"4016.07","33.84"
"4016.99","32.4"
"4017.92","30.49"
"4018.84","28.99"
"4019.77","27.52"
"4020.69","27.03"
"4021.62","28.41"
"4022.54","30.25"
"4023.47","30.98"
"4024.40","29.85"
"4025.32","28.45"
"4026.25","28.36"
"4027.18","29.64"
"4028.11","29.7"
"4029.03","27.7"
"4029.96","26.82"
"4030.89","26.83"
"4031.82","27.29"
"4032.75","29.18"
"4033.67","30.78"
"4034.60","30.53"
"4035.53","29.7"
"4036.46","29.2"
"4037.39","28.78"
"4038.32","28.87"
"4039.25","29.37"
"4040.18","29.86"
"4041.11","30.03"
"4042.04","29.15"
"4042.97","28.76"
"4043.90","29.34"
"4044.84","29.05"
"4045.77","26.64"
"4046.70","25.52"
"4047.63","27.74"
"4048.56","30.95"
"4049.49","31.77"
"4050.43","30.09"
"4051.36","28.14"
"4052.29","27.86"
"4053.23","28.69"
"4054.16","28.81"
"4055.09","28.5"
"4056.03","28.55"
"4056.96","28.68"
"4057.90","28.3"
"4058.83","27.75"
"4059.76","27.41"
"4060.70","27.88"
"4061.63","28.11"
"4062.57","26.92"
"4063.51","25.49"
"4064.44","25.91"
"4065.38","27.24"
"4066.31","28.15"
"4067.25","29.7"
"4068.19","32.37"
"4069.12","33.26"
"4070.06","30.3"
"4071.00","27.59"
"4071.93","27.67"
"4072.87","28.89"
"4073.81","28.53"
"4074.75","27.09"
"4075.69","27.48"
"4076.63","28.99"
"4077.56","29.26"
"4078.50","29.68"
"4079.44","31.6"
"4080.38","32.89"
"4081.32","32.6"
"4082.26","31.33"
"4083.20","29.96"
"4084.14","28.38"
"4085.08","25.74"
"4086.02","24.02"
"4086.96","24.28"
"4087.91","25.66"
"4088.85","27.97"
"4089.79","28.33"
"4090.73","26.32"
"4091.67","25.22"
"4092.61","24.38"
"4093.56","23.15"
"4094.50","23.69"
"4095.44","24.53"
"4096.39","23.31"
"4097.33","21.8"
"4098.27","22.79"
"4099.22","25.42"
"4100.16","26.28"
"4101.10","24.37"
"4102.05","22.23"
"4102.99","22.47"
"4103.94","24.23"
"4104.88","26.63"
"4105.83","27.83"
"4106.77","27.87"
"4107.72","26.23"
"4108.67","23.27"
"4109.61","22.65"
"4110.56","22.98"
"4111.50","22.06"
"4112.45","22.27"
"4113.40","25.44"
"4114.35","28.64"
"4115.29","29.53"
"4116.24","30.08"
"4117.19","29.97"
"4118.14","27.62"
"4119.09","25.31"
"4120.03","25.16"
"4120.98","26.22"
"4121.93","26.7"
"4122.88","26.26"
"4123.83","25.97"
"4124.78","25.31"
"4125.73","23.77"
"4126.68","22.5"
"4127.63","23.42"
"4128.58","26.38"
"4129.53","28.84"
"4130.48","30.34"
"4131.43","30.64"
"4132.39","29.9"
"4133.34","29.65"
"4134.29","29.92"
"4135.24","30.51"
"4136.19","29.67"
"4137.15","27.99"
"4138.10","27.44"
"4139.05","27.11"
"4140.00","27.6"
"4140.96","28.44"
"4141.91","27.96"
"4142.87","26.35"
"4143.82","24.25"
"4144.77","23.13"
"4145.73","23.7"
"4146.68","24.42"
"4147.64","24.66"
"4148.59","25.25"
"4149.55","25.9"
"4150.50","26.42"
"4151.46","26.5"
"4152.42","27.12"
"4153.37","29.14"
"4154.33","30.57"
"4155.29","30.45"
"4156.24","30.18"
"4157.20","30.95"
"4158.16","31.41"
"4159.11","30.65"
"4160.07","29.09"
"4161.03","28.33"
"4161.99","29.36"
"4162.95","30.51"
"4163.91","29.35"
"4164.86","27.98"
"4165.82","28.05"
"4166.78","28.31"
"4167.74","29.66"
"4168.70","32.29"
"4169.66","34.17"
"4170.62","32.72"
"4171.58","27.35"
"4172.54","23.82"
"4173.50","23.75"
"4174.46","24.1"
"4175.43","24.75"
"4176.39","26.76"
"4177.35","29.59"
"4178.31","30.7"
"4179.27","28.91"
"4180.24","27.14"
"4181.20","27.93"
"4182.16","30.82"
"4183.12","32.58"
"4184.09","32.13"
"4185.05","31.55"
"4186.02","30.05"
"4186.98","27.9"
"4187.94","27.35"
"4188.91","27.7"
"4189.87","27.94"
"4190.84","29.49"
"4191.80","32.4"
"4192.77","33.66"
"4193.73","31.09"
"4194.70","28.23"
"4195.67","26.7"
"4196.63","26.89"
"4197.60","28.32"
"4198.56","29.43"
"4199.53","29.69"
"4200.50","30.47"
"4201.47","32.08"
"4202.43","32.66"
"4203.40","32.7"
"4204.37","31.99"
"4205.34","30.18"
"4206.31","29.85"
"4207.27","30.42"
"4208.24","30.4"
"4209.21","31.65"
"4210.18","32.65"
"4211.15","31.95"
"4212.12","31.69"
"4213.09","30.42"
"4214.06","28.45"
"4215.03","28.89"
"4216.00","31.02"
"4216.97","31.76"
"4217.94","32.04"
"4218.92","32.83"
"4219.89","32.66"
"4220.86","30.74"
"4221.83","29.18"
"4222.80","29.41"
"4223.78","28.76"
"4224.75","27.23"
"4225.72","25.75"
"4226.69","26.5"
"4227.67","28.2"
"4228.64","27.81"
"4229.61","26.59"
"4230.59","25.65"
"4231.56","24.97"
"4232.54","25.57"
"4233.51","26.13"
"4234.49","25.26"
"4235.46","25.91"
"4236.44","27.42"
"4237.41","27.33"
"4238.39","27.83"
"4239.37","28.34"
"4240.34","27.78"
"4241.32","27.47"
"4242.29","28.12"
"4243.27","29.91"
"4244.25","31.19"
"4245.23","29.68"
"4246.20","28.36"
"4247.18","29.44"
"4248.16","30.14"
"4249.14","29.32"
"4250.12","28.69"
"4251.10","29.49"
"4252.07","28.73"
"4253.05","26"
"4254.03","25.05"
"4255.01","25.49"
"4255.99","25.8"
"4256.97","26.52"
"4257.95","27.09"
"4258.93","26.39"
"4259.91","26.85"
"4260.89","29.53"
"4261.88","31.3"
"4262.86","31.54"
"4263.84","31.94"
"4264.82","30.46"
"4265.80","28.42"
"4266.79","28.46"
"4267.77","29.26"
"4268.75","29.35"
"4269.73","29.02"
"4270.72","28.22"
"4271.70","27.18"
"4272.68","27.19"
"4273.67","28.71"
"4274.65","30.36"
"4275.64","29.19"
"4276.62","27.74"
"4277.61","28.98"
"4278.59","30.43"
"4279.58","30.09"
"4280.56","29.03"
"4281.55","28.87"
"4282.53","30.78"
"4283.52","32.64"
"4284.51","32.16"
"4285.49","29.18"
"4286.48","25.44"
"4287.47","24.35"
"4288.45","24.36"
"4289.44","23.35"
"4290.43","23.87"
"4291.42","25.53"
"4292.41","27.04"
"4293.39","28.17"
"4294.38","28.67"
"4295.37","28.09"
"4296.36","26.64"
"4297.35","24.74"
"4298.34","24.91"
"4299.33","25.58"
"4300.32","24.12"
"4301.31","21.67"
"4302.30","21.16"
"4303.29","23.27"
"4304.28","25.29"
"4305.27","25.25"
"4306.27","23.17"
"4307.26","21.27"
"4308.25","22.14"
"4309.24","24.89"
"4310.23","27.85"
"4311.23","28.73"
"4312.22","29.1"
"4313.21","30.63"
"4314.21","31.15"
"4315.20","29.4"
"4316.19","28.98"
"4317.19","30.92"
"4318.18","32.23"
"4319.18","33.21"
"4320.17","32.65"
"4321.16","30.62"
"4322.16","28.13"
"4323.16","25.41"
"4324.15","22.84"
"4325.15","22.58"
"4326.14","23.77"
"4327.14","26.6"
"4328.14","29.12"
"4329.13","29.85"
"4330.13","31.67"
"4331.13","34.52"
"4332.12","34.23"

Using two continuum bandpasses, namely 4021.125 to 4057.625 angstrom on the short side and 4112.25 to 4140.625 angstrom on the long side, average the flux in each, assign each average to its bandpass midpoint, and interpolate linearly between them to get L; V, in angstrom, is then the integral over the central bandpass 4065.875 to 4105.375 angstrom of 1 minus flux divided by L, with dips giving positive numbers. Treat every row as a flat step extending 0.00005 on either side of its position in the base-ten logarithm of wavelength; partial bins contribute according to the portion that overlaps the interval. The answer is 1.4 angstrom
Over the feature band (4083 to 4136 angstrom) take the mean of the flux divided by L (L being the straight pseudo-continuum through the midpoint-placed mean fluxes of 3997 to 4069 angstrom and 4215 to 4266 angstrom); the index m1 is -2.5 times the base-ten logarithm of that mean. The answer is 0.12 mag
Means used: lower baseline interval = 29.3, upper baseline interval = 28.4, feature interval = 26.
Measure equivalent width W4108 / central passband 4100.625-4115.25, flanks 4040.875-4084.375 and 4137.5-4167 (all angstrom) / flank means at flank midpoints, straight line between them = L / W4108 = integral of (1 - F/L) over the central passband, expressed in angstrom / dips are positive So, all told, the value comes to 1.8 angstrom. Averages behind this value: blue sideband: 28.9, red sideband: 27.8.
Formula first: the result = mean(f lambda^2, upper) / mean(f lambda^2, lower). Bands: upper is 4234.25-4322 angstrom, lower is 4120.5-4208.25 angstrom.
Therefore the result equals 1.03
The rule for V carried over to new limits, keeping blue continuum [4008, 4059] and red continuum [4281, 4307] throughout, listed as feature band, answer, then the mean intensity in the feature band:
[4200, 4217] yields -2.5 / 31.1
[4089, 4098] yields 1.3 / 24.6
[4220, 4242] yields -0.4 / 27.4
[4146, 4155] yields 0.4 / 26.7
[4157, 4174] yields -1.0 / 29.3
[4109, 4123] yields 1.1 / 26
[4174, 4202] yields -1.8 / 29.2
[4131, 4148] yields 0.4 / 27.4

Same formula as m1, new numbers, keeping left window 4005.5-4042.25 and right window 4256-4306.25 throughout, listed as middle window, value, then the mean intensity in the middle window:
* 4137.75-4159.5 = 0.05 mag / 27.4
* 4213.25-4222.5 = -0.10 mag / 30.8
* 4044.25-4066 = 0.05 mag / 28.1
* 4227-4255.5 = 0.01 mag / 27.6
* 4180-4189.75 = -0.05 mag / 29.5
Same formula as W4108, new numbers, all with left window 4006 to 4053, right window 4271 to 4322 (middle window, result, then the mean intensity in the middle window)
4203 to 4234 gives -1.6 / 29.5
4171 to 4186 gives 0.1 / 28.2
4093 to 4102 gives 1.6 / 23.8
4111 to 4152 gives 2.8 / 26.7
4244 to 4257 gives -0.1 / 28.1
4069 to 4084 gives -0.3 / 29.7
